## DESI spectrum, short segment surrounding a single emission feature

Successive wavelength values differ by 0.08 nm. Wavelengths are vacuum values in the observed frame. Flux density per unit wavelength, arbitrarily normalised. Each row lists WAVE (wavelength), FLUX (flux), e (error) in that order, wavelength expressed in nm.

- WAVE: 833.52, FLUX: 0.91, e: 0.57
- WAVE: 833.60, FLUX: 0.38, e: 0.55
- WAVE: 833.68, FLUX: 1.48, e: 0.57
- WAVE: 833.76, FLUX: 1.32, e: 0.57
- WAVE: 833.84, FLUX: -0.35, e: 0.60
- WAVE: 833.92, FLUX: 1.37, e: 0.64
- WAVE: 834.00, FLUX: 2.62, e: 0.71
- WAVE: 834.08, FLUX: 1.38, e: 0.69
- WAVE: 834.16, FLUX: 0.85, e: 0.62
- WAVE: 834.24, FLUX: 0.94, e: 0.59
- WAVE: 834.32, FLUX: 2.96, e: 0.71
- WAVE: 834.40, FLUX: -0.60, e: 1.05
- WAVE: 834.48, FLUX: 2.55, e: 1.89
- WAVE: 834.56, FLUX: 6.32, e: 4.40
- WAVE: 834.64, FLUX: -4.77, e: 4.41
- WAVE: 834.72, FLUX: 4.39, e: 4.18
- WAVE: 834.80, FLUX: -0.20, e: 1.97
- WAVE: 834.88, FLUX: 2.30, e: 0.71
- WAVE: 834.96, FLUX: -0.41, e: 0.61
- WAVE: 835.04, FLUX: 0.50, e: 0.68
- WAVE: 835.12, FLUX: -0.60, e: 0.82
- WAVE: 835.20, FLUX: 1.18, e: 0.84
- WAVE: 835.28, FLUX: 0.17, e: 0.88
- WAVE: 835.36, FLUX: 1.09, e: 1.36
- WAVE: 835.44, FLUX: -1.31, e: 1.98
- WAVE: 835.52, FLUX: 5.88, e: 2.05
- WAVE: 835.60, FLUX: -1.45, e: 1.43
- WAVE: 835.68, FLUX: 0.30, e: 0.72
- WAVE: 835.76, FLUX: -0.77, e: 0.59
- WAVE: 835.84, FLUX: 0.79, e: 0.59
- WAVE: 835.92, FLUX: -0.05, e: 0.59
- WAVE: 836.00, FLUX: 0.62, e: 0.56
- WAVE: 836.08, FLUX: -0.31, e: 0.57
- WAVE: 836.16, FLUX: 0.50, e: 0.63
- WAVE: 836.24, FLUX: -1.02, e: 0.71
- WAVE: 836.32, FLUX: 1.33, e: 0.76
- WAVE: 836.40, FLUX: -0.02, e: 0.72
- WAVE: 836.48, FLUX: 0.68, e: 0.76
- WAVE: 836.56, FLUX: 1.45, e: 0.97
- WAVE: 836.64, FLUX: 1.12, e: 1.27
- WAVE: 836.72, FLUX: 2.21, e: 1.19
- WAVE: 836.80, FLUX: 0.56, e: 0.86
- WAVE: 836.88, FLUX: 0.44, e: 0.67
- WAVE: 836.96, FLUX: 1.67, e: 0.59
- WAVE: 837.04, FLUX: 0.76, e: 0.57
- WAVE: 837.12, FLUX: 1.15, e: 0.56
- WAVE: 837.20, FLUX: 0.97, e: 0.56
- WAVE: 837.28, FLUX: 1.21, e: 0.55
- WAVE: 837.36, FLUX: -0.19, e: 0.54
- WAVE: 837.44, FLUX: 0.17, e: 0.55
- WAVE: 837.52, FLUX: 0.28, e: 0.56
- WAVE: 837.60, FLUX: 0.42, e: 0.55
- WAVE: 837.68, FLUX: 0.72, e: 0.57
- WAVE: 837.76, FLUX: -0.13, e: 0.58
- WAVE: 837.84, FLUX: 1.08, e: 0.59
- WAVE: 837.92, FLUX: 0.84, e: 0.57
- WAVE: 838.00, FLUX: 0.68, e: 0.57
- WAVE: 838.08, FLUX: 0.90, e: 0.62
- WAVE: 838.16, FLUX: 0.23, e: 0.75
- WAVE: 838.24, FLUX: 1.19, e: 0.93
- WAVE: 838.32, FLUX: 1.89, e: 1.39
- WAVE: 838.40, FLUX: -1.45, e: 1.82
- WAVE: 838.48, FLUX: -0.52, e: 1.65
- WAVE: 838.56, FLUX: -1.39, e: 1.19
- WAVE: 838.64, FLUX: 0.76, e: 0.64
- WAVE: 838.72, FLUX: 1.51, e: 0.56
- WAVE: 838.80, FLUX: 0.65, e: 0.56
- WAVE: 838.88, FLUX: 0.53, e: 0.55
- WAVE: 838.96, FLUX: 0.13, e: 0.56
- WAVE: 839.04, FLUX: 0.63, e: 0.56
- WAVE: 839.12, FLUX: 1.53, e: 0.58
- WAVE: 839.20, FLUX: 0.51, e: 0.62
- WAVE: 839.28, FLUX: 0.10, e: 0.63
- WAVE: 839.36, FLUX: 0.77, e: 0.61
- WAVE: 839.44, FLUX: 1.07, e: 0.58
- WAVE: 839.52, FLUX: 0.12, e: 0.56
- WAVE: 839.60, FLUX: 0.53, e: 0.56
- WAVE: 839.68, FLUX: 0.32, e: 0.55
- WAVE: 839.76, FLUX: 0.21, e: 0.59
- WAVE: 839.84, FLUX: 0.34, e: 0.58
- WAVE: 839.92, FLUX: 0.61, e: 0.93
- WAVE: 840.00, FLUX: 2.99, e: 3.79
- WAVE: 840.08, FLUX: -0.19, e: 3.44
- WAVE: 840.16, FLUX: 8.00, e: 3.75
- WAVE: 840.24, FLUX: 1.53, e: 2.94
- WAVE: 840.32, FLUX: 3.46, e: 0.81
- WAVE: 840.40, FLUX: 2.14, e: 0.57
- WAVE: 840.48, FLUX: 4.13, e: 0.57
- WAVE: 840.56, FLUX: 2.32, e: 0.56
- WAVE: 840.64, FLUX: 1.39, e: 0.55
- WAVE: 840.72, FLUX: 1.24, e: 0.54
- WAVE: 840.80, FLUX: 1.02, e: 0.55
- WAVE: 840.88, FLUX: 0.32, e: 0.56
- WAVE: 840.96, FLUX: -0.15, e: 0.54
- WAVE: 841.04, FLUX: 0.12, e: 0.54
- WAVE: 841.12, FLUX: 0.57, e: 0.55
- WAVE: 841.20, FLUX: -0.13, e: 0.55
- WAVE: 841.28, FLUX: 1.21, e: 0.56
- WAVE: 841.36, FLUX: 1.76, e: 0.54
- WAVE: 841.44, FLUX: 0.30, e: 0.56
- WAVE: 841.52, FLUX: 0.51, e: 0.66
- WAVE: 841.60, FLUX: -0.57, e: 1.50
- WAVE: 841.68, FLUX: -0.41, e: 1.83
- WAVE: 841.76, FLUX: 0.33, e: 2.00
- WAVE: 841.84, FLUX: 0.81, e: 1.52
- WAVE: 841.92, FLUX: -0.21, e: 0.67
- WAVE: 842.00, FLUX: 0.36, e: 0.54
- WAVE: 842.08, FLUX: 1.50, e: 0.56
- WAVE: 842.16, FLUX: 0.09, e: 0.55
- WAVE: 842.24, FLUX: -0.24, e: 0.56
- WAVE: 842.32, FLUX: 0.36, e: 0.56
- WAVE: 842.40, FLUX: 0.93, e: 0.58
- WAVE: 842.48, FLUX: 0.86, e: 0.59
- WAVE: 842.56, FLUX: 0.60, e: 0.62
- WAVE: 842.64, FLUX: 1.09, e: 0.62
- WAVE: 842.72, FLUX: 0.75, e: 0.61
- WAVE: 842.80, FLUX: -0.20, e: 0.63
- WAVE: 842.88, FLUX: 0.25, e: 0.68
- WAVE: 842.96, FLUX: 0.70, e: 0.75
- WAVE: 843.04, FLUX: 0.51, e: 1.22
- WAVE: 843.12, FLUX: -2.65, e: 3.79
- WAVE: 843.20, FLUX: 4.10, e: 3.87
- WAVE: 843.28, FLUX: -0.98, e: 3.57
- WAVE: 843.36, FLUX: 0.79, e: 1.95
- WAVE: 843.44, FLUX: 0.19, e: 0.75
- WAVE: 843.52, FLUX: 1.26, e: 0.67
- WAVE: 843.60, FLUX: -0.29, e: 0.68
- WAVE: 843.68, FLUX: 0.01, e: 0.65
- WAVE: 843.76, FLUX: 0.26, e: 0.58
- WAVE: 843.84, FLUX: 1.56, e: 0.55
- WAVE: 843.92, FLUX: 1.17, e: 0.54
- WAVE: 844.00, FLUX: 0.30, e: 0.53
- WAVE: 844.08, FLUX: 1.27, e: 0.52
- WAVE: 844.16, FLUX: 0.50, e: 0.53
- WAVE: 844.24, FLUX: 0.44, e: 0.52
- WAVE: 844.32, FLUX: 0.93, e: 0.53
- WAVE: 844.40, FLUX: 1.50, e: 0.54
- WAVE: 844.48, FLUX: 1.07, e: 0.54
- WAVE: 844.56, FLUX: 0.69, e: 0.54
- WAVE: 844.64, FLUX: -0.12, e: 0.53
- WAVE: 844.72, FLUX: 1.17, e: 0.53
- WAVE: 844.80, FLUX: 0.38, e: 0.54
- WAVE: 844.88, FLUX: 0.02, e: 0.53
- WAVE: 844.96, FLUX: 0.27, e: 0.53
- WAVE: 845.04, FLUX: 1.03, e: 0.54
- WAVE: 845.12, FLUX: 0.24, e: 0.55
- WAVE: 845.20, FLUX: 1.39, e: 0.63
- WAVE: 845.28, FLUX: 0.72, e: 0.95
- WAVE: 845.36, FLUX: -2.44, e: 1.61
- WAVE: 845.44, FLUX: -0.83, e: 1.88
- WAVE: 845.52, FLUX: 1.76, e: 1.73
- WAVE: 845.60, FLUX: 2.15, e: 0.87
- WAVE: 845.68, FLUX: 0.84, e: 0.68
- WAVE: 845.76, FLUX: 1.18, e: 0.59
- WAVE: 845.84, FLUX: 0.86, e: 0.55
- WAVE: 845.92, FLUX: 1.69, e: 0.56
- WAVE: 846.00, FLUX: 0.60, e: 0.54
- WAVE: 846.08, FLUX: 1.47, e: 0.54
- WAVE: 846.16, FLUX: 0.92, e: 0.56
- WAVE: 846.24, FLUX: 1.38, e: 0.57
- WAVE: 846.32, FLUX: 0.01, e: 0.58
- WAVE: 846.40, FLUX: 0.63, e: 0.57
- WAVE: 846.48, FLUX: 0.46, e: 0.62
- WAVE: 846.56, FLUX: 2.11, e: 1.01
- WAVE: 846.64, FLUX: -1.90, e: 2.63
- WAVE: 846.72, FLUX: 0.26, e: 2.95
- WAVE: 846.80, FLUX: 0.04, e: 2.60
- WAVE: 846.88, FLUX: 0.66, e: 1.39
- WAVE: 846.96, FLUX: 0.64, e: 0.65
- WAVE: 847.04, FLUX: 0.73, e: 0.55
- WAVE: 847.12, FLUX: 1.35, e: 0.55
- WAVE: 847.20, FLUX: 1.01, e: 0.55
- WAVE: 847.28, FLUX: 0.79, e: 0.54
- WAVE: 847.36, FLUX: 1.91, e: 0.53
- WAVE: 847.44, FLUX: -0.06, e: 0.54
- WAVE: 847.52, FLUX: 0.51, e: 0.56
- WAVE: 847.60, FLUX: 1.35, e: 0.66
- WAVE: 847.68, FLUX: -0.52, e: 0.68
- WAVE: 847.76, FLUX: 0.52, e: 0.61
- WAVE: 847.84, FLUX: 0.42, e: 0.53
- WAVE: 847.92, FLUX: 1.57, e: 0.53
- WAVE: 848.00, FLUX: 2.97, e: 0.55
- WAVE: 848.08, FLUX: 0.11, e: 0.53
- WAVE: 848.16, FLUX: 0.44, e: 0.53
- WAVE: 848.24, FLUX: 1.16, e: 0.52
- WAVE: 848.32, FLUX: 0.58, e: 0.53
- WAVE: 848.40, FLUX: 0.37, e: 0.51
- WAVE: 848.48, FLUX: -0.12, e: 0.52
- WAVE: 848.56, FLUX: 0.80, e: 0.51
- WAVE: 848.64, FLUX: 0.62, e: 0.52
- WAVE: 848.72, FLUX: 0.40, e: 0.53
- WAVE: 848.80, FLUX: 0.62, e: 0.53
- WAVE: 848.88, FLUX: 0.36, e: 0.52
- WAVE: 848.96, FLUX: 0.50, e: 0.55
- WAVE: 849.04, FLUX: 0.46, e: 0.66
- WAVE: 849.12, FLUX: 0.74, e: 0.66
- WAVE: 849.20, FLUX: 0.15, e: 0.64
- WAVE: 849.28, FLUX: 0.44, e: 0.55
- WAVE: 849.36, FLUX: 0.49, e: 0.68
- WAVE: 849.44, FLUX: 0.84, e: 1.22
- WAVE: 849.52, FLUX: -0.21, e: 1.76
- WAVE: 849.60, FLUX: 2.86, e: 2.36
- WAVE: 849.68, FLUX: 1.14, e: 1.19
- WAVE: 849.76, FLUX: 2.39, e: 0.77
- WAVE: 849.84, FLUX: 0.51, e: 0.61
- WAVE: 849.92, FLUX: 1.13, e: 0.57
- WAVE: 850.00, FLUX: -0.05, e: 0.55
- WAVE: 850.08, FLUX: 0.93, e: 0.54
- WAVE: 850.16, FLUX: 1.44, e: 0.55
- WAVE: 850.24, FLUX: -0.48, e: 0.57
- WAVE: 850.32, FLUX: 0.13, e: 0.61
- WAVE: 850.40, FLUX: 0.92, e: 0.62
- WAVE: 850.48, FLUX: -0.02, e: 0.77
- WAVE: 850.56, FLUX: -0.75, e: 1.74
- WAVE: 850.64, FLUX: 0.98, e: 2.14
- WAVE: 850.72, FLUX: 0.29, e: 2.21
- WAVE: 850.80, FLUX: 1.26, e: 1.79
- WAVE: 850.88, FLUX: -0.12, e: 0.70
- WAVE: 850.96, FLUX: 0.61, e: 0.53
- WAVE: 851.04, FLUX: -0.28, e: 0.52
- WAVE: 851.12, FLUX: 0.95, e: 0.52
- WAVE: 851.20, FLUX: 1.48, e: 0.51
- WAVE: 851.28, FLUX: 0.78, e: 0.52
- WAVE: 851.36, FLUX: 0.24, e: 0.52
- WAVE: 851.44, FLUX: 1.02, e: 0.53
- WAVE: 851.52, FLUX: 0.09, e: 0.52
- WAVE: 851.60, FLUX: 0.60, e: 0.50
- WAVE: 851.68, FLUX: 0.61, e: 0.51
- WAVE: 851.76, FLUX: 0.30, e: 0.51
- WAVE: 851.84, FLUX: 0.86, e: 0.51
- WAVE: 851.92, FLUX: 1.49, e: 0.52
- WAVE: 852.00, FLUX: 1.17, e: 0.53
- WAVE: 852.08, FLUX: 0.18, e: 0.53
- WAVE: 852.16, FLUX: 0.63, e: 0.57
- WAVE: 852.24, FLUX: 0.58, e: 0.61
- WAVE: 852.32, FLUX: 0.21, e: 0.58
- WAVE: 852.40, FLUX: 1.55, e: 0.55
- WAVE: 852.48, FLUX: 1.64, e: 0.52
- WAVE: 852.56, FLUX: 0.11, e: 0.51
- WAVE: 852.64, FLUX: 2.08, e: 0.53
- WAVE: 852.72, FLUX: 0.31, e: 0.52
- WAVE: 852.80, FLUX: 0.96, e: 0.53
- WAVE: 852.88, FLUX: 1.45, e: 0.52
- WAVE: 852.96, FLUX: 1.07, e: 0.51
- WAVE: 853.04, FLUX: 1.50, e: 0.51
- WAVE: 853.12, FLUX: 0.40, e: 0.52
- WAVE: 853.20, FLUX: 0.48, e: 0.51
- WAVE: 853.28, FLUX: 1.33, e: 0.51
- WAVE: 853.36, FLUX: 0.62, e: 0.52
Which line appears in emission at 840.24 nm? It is H-gamma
